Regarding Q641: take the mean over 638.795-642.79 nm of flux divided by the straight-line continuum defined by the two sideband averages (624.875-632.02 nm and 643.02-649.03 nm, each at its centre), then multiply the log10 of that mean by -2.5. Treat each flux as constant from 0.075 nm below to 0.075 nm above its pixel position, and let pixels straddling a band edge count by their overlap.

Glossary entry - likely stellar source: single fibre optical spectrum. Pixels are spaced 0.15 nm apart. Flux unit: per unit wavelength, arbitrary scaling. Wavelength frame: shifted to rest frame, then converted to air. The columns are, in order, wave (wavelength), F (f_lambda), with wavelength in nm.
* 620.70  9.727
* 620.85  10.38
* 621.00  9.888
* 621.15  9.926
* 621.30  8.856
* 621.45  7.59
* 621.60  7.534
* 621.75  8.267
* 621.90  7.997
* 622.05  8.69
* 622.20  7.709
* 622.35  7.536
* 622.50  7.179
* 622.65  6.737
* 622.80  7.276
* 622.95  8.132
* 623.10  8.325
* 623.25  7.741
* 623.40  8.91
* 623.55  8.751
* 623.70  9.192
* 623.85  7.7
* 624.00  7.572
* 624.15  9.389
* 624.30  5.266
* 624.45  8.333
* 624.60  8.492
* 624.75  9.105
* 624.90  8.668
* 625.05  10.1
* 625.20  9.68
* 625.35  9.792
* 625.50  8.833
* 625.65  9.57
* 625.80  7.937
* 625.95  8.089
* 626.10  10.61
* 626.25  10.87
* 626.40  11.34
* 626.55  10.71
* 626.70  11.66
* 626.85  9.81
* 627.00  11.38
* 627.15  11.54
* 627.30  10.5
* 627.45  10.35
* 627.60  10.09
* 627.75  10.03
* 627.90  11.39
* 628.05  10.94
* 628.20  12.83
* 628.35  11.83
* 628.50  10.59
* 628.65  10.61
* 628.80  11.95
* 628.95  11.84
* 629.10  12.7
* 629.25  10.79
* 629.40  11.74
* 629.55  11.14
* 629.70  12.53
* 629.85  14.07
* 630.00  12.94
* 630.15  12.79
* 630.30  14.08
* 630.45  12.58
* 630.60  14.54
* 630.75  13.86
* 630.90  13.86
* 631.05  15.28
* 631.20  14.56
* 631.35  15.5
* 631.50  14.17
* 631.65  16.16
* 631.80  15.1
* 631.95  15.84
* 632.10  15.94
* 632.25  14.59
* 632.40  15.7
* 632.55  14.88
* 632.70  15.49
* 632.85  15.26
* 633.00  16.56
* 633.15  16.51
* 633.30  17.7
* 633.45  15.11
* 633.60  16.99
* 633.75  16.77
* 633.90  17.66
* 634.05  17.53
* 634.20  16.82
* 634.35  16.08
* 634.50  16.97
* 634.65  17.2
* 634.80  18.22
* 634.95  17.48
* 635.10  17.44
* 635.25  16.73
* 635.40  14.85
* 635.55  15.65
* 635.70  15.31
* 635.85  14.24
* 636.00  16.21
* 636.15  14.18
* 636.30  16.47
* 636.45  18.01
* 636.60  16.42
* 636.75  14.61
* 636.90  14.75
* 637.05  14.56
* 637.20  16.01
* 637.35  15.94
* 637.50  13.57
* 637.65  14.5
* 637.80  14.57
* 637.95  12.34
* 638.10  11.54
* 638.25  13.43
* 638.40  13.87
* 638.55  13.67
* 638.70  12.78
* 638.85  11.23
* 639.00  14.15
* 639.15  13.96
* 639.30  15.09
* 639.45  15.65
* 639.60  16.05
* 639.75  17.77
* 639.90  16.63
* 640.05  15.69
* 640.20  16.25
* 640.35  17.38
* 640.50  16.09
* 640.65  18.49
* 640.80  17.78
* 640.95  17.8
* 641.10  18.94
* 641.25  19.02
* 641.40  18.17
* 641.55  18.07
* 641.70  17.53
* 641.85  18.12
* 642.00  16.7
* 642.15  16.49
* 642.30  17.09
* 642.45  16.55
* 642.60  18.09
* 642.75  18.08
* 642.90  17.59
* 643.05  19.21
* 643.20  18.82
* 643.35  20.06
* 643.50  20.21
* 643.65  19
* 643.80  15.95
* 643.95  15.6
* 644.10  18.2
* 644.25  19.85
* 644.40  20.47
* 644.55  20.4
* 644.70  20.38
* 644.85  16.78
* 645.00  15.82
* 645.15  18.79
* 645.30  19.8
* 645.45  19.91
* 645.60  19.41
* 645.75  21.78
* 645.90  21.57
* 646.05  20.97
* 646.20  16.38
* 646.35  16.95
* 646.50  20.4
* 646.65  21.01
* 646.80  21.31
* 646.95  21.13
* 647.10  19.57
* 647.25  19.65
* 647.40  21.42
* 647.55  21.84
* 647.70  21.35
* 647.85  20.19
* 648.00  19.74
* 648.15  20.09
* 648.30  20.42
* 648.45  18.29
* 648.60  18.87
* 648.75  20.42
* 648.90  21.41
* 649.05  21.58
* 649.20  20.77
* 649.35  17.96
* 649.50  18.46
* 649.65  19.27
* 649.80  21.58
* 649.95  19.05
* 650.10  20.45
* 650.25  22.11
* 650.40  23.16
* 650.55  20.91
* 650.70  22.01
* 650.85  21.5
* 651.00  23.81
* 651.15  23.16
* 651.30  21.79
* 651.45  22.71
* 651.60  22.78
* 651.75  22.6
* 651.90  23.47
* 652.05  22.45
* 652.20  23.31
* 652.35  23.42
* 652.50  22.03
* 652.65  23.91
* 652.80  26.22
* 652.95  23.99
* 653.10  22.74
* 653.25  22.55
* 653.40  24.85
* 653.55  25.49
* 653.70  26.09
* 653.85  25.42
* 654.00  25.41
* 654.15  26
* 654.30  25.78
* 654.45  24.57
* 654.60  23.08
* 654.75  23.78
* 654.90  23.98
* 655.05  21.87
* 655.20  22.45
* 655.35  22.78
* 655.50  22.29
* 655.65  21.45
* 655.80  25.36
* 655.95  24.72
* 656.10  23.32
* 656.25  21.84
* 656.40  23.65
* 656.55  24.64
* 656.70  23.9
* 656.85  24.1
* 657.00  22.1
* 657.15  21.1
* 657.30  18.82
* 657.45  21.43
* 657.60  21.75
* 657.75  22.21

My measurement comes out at 0.03 mag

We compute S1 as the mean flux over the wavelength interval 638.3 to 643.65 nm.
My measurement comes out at 16.8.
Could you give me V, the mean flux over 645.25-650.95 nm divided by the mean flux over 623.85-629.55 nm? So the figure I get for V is 2.00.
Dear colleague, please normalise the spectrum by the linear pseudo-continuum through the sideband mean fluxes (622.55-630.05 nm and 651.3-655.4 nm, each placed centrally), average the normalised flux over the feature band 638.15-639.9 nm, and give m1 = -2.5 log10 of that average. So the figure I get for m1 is 0.15 mag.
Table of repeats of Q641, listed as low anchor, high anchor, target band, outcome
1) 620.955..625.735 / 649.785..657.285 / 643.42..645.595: 0.01 mag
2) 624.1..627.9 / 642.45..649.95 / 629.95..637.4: -0.17 mag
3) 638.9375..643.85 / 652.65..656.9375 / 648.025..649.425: 0.05 mag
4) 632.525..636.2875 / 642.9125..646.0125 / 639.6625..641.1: 0.05 mag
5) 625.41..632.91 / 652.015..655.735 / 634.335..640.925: 0.06 mag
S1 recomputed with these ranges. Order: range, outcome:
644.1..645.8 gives 19.3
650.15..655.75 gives 23.4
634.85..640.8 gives 15.3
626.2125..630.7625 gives 11.7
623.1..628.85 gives 9.76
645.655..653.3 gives 21.3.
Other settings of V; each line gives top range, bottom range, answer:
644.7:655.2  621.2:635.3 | 1.81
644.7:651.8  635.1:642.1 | 1.30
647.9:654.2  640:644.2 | 1.25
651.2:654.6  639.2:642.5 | 1.40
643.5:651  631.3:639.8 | 1.29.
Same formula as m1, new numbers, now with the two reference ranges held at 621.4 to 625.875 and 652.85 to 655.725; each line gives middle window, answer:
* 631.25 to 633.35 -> -0.225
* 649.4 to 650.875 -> 0.054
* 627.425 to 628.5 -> -0.058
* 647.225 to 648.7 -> 0.026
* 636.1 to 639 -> 0.073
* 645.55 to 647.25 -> -0.007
